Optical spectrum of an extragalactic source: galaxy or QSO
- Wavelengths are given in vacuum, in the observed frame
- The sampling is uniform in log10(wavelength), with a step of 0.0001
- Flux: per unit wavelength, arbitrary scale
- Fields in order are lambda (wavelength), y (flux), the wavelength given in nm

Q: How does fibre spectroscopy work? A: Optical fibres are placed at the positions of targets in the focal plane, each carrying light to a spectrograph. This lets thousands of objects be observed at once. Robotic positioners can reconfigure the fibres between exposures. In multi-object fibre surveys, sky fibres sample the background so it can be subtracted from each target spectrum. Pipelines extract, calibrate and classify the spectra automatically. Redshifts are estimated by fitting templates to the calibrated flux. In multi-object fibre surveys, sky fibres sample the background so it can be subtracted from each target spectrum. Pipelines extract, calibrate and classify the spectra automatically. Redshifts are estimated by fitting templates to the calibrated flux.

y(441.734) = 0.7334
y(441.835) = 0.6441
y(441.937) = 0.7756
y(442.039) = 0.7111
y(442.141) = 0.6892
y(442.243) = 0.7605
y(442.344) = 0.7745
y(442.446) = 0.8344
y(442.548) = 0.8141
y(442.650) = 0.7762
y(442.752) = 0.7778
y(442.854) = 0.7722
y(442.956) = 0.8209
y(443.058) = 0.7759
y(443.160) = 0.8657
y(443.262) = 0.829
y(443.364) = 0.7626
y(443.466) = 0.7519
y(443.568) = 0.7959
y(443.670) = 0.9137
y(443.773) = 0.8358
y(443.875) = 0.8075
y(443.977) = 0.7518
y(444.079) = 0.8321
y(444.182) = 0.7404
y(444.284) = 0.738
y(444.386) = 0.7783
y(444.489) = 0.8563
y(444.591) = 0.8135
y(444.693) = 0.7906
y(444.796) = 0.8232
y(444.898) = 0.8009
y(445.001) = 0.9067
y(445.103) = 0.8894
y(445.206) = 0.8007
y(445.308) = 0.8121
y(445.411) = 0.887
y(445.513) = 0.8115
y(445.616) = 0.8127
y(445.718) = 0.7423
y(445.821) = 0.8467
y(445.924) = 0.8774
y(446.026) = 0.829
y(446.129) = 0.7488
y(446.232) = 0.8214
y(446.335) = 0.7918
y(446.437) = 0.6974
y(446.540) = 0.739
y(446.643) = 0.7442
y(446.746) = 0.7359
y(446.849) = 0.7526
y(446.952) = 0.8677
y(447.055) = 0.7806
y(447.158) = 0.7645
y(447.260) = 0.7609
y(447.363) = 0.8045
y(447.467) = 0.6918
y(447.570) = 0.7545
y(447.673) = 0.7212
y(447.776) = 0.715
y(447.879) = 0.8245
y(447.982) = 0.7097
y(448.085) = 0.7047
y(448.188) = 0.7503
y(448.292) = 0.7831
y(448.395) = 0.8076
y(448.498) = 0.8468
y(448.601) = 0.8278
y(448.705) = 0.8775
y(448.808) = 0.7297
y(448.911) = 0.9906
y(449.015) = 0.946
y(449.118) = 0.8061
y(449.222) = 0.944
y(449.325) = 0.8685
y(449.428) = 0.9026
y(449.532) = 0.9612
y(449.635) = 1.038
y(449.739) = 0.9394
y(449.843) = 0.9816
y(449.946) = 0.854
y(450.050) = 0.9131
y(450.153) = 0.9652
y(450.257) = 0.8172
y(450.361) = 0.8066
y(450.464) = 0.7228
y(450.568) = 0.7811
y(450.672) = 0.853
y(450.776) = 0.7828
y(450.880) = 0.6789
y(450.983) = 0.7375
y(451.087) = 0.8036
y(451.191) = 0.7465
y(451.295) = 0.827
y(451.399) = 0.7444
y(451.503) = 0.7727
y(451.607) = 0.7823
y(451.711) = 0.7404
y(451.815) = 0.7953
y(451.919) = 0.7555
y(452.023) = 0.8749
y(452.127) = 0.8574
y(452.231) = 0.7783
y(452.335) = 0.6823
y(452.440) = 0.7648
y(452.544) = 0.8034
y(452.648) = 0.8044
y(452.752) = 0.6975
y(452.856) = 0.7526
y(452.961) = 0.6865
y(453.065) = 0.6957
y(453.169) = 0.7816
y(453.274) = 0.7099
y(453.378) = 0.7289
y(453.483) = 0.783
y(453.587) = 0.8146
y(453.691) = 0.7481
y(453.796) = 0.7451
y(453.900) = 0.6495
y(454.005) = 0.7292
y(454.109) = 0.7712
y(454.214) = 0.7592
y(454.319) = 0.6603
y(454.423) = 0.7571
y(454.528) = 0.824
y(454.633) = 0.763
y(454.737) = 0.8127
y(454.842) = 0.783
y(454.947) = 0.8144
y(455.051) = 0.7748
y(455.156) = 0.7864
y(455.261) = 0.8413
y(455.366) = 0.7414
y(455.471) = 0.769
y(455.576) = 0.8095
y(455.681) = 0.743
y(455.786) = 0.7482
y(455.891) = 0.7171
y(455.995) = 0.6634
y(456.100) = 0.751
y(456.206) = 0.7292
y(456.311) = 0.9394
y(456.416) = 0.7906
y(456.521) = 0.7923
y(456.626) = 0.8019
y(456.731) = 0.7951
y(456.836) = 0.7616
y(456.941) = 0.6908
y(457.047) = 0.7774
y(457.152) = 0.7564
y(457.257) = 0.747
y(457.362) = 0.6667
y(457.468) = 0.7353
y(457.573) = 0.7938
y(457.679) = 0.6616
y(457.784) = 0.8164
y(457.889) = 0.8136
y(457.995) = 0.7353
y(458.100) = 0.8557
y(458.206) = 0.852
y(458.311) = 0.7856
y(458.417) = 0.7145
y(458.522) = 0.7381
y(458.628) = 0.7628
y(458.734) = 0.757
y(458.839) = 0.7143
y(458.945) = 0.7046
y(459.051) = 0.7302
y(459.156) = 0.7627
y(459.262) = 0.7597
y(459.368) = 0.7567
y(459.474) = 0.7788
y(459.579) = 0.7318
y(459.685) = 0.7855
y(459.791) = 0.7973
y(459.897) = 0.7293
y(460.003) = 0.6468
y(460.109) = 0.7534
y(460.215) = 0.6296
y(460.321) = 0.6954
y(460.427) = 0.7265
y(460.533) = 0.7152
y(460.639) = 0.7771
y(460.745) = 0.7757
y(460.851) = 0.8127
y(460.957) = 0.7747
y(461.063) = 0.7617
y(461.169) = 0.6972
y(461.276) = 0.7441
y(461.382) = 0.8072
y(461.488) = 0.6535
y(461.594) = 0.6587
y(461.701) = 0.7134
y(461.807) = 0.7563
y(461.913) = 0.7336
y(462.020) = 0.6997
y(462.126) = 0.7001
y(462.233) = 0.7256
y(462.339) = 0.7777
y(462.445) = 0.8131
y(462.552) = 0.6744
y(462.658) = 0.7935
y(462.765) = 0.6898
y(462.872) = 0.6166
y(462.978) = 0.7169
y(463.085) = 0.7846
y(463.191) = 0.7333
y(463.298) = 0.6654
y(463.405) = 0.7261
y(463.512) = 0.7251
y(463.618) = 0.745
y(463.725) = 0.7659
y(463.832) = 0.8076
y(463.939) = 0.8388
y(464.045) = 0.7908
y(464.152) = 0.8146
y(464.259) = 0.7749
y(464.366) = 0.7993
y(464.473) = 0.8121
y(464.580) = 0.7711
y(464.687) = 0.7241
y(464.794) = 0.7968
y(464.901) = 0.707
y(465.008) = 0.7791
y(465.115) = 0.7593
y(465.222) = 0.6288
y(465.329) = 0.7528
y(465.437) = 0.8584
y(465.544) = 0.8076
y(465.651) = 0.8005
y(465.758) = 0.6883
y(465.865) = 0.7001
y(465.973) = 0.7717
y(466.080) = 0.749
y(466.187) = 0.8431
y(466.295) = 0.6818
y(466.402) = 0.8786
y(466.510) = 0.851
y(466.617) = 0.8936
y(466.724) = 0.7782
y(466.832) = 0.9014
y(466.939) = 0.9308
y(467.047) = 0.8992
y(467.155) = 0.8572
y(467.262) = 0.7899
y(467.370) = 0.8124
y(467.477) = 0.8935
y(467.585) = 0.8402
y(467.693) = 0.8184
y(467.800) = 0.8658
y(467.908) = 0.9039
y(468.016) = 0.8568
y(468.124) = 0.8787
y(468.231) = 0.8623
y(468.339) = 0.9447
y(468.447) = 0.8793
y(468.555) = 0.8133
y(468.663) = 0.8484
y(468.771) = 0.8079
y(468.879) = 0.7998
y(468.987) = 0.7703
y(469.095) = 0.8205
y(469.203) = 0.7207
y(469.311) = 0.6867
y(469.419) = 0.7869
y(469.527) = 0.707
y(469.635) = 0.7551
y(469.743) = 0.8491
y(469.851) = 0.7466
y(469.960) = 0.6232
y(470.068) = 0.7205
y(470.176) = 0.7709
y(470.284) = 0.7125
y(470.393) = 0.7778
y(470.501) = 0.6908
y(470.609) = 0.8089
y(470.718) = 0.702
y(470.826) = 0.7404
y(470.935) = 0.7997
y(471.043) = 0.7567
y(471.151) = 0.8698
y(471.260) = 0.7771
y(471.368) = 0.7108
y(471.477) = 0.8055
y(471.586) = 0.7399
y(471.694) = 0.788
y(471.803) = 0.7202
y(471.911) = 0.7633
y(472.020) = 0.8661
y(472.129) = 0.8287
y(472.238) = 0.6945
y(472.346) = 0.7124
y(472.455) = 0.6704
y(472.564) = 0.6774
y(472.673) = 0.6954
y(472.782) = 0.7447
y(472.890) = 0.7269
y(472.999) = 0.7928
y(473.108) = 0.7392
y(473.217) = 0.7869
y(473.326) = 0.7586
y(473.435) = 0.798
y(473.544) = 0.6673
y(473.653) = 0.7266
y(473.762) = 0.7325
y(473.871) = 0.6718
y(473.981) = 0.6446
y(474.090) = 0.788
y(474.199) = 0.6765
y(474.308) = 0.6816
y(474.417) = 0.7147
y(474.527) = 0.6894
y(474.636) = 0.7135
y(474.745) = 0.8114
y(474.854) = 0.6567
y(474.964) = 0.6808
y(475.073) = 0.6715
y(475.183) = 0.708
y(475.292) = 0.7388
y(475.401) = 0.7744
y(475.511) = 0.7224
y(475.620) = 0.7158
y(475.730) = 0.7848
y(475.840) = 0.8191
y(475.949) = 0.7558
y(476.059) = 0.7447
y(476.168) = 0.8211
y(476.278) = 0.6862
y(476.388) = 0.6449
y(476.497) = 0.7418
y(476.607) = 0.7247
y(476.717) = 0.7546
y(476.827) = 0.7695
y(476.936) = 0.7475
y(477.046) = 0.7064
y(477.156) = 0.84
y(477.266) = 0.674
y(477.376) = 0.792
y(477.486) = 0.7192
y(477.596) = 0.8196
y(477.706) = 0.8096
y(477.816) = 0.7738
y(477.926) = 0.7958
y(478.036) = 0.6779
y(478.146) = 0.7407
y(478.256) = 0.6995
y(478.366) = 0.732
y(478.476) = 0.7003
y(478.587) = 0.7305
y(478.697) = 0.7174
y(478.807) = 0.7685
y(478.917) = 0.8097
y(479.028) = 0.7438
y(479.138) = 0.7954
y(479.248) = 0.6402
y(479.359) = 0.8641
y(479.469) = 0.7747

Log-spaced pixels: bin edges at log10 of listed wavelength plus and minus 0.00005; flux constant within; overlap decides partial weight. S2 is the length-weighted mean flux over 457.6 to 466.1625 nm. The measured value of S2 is 0.749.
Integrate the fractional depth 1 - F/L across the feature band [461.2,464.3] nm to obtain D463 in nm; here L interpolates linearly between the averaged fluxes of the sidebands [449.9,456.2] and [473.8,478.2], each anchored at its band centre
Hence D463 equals 0.07 nm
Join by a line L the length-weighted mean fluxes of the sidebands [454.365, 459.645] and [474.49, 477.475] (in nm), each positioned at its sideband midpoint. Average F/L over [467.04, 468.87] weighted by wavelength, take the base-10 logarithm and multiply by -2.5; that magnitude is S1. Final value -0.14 mag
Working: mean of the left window 0.766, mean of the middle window 0.855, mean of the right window 0.737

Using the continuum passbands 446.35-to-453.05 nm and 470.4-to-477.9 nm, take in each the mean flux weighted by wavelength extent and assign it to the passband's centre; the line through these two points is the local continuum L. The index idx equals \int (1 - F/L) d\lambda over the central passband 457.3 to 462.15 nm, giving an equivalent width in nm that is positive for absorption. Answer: 0.22 nm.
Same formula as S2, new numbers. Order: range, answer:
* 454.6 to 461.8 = 0.756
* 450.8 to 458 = 0.762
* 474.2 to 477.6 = 0.734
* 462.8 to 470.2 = 0.79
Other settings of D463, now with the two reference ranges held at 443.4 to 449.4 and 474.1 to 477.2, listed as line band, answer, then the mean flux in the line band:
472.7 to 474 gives 0.01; 0.734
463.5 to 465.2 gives -0.03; 0.775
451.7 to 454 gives 0.09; 0.757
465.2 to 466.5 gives -0.02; 0.769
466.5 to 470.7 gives -0.34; 0.811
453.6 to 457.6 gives 0.10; 0.762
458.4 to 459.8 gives 0.04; 0.749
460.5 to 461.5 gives 0.01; 0.757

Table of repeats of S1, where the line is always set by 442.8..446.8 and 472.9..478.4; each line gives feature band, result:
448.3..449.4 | -0.09 mag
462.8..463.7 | 0.07 mag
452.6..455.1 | 0.05 mag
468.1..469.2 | -0.12 mag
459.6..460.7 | 0.06 mag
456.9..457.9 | 0.05 mag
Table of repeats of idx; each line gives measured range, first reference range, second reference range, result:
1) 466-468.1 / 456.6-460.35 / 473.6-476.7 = -0.308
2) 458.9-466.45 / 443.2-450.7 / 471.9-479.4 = 0.262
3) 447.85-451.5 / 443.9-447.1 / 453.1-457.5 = -0.241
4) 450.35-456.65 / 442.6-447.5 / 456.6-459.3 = 0.042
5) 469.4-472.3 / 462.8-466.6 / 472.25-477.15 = -0.070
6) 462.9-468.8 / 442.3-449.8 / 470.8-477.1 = -0.327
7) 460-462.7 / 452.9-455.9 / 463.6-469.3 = 0.186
